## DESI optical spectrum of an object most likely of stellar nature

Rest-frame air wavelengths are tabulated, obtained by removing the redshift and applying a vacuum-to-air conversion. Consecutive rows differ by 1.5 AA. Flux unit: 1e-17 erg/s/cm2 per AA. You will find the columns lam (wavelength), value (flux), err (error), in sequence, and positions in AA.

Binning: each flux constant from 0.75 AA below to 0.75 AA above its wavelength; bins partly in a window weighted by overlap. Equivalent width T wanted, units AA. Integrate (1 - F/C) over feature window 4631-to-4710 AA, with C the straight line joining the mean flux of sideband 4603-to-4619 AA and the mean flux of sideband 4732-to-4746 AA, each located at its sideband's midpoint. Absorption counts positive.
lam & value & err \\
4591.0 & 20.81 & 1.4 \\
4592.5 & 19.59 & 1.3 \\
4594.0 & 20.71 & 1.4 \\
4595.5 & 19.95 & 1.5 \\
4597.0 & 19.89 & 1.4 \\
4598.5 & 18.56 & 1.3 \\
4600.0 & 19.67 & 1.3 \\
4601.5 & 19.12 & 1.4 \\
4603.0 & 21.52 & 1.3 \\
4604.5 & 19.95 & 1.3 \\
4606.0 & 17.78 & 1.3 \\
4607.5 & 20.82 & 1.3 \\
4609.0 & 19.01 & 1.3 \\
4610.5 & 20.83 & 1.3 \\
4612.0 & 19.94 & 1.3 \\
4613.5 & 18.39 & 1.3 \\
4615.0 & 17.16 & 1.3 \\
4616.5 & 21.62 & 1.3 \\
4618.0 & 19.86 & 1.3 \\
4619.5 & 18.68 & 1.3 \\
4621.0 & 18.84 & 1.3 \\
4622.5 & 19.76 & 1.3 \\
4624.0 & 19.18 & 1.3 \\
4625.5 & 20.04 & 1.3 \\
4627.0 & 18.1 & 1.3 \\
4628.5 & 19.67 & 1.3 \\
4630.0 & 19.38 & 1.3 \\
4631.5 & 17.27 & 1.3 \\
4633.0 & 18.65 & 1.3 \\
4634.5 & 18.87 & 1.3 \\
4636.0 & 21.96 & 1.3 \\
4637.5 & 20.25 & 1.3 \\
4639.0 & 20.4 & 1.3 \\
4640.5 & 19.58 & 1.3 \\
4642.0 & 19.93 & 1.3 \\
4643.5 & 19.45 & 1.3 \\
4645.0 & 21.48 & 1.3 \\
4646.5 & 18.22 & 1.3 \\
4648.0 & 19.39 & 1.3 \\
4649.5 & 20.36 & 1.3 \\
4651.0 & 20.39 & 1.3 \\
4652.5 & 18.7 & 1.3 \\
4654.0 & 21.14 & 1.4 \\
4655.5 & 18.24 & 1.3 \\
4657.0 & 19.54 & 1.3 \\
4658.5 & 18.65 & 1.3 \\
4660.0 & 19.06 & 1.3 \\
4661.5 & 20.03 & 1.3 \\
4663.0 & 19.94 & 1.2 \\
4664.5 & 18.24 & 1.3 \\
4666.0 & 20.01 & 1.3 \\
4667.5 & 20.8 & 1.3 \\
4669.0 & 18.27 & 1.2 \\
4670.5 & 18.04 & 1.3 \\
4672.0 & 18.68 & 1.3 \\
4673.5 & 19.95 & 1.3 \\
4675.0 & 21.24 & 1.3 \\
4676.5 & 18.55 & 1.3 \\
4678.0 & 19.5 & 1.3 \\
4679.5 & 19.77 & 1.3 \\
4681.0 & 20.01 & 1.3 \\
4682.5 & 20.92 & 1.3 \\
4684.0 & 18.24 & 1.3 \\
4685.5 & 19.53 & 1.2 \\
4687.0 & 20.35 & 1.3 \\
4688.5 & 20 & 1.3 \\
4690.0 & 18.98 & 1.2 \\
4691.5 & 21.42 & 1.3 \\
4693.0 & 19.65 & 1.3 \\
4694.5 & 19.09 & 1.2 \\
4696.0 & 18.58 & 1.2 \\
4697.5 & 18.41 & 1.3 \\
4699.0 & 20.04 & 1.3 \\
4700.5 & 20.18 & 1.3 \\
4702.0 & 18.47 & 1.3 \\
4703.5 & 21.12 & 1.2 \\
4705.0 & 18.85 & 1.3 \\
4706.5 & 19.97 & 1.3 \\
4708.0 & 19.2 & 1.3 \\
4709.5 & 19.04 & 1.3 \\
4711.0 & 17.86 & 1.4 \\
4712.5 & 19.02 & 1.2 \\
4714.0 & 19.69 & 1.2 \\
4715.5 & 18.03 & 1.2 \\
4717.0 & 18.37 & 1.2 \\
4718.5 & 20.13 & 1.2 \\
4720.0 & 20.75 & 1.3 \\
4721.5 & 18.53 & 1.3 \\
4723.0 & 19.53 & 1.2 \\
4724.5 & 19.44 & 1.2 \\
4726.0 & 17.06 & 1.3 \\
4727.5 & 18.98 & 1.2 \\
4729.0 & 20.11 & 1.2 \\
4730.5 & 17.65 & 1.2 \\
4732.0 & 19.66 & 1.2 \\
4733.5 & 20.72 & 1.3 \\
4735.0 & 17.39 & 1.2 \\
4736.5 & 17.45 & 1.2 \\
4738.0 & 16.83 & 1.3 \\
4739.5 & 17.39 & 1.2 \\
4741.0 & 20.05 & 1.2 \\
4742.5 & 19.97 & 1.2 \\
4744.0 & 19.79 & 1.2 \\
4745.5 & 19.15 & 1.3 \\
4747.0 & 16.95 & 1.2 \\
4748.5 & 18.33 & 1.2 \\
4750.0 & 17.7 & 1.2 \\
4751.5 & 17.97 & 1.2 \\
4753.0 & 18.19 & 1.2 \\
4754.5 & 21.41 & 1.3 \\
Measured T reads -1.4 AA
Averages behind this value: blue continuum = 19.6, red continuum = 18.8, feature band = 19.6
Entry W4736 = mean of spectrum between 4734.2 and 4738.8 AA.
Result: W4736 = 17.3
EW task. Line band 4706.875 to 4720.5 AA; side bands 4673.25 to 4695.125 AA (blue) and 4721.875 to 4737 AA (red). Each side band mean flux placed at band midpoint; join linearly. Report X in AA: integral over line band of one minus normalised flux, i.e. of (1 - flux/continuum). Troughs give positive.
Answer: 0.0 AA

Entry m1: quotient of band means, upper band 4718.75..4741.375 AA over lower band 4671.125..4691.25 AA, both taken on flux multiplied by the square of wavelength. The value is 0.97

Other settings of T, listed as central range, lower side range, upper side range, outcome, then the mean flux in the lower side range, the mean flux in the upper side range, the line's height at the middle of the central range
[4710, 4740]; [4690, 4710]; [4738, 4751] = 0.4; 19.5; 18.5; 19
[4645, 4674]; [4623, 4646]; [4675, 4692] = 0.4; 19.6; 19.8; 19.7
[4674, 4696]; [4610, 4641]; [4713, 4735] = -0.6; 19.4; 19.1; 19.2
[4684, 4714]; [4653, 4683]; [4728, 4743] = -0.5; 19.5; 18.7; 19.1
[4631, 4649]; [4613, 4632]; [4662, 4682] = -0.4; 19.1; 19.5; 19.2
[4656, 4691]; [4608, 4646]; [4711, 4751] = -0.6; 19.5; 18.8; 19.2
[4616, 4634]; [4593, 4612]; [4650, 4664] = 0.4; 19.8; 19.5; 19.7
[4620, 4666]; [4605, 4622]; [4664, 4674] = -0.6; 19.4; 19.1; 19.3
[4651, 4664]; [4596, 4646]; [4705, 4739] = -0.1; 19.6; 18.9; 19.3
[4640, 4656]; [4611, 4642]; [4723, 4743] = -0.4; 19.4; 18.7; 19.3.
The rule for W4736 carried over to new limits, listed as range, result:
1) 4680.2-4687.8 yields 19.8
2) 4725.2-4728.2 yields 18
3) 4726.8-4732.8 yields 19.1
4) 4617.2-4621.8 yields 19.2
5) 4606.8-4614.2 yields 19.8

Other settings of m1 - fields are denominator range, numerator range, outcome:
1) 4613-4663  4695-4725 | 1.02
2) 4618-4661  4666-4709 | 1.03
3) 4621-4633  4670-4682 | 1.05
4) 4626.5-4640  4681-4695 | 1.04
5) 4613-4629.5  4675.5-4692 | 1.06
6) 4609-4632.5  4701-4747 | 1.03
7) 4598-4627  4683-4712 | 1.03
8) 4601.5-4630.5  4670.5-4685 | 1.03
